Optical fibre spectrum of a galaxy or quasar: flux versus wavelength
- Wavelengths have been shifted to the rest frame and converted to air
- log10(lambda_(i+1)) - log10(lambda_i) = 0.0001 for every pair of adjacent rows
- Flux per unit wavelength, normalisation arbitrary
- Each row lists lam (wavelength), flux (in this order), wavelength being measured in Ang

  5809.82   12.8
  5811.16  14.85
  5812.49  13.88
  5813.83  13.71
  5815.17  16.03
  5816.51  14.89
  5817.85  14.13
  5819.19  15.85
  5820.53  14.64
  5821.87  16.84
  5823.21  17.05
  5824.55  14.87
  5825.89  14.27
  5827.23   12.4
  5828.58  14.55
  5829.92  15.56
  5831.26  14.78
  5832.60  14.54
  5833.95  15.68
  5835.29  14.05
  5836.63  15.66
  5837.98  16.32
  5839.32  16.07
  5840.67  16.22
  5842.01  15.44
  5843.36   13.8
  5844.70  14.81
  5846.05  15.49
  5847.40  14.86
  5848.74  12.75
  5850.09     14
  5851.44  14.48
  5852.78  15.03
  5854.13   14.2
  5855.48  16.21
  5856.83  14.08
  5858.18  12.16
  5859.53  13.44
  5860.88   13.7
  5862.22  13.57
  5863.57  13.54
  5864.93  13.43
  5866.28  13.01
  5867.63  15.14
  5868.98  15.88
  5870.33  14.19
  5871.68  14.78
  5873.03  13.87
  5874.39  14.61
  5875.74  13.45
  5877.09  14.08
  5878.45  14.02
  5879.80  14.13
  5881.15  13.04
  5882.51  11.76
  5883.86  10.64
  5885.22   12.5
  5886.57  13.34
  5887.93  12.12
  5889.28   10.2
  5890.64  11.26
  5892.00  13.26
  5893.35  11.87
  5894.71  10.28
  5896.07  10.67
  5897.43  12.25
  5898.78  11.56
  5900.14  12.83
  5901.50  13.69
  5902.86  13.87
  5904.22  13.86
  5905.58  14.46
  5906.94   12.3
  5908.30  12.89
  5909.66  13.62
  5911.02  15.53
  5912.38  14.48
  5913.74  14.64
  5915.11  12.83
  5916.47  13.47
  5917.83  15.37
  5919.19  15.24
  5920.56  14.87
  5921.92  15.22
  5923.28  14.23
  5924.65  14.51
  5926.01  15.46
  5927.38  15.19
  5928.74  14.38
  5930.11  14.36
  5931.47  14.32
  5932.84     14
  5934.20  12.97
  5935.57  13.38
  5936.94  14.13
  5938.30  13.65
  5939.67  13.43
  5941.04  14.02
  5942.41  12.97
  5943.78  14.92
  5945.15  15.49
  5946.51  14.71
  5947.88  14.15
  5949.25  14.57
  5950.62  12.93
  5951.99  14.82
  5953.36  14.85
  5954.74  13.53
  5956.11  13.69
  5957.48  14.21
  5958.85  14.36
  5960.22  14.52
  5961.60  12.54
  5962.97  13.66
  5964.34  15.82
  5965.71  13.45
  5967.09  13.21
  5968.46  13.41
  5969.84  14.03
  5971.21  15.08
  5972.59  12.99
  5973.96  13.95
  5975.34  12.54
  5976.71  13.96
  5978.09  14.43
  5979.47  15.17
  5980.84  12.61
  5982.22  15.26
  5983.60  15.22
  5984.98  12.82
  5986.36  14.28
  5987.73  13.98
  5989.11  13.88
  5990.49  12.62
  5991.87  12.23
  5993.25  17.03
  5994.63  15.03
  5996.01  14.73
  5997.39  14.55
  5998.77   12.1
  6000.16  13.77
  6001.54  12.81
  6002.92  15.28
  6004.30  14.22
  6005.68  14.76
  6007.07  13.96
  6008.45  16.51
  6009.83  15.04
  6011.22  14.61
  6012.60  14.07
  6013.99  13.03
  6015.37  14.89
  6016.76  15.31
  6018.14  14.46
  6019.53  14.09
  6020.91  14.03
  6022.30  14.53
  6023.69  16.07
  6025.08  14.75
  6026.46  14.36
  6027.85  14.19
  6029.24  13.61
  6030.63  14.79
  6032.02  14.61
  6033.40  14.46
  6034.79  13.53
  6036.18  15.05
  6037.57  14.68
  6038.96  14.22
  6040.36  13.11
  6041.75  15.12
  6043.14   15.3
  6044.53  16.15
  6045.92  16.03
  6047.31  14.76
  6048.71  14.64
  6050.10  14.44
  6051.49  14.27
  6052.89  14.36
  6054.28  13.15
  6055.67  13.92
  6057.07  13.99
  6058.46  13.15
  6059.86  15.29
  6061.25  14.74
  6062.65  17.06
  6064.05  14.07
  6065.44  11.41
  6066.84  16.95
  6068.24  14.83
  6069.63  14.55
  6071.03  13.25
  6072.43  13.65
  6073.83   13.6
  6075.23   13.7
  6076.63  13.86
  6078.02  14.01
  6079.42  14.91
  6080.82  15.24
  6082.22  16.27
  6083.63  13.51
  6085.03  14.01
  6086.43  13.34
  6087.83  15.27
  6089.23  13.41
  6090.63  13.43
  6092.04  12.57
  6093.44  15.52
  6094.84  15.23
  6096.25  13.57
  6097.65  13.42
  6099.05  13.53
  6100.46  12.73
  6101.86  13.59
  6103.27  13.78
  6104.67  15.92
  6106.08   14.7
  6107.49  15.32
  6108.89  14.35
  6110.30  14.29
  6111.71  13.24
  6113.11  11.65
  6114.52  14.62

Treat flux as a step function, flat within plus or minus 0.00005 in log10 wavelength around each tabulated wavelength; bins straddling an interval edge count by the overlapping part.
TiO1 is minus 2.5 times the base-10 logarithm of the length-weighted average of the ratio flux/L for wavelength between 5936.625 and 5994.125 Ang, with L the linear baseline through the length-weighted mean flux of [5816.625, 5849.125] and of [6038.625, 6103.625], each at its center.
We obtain 0.044 mag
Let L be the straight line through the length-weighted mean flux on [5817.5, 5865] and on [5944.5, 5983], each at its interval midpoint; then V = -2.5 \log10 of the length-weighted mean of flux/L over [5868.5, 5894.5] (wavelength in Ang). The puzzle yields 0.12 mag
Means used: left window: 14.7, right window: 14.1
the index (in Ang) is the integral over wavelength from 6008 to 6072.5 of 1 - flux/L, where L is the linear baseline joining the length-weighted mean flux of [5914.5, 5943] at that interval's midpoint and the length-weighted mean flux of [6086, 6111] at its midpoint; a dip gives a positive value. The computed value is -1.8 Ang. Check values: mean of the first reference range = 14.2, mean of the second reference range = 14.1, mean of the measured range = 14.5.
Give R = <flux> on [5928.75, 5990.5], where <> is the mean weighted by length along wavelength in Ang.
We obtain 14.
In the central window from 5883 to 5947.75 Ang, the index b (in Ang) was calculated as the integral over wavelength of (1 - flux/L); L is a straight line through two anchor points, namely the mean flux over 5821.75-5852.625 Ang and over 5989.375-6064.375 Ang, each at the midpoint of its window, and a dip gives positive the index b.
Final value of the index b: 5.4 Ang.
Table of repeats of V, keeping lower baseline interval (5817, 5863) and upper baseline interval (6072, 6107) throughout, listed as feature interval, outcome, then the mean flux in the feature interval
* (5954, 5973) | 0.04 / 13.9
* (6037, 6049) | -0.05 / 14.9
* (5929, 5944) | 0.05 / 13.8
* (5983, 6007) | 0.02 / 14.1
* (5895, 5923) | 0.07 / 13.6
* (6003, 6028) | -0.02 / 14.6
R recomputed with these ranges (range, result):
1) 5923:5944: 14.1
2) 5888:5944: 13.5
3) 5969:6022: 14.2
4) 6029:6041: 14.3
